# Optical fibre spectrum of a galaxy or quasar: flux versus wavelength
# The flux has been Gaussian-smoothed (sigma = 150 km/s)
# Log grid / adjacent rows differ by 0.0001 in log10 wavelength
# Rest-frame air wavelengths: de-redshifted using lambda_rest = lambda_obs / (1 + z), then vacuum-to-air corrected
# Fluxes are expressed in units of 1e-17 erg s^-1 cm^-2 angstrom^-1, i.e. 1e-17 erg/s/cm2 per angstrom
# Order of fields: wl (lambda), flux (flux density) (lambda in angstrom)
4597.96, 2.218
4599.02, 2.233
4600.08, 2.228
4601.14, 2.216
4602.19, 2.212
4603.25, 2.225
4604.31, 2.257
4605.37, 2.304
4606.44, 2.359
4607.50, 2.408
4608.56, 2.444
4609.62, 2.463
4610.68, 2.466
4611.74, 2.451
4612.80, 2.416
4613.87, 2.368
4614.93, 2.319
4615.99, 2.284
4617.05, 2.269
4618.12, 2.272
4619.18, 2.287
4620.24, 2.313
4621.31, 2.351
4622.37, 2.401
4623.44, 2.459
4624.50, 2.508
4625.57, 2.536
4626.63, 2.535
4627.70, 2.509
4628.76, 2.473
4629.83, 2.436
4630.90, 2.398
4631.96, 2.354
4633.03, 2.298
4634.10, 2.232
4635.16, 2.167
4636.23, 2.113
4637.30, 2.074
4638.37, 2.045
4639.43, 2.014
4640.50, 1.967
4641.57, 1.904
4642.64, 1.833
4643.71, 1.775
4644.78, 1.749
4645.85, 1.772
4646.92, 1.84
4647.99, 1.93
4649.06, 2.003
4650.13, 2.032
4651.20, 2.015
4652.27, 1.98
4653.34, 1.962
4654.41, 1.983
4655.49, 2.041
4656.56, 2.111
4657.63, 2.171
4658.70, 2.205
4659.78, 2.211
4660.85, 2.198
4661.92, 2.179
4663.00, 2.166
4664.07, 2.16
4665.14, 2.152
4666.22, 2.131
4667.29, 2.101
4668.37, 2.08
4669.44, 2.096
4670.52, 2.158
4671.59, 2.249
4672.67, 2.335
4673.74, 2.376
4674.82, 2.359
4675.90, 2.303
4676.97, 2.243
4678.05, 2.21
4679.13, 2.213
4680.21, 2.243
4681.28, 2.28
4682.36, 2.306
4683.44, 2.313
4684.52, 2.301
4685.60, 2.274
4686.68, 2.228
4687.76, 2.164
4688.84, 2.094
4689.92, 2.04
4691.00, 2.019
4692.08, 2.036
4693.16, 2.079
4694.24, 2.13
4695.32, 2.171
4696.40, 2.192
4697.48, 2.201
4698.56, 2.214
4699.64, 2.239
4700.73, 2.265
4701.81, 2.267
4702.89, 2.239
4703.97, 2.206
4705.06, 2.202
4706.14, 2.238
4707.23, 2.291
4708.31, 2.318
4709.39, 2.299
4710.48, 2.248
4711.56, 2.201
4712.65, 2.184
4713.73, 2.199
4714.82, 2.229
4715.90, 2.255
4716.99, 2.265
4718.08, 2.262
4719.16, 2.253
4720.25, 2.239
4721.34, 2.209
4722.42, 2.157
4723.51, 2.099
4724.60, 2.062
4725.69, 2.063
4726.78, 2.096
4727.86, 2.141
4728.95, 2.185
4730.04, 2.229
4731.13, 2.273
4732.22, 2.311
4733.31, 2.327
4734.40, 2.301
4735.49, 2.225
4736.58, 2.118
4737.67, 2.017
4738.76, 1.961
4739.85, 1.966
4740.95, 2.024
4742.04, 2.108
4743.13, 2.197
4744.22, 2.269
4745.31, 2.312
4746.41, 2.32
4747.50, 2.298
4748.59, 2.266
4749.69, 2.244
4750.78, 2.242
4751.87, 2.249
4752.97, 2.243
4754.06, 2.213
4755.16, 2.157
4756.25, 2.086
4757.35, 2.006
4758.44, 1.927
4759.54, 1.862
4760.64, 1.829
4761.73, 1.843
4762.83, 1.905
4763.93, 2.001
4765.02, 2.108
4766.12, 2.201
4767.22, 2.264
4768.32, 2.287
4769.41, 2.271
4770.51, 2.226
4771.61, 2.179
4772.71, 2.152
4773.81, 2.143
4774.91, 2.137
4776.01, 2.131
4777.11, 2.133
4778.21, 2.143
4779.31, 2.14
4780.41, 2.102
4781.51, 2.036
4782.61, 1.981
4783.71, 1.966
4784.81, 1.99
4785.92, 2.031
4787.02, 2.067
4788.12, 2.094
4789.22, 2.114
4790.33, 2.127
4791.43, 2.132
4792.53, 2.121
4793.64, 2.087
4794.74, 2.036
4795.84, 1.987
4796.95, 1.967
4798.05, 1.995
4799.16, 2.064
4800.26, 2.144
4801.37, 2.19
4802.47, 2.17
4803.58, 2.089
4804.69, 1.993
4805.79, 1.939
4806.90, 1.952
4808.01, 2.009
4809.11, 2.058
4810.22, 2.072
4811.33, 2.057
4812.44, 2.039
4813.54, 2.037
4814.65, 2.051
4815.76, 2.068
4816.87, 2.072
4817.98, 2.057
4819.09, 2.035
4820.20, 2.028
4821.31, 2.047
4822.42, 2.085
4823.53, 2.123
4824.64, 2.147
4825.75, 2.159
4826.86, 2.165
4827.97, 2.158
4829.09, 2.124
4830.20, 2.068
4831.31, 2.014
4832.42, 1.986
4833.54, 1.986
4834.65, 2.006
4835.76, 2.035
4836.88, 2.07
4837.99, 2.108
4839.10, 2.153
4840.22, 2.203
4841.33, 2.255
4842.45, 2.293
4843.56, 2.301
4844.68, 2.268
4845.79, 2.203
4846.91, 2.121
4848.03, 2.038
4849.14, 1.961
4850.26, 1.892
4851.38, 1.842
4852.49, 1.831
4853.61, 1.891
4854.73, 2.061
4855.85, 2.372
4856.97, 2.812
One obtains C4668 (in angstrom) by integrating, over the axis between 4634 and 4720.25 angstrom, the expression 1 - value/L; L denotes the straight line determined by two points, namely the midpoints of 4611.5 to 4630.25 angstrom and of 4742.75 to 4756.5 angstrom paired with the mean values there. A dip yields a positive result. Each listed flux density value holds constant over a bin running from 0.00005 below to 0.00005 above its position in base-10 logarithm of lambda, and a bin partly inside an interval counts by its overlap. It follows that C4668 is 6.7 angstrom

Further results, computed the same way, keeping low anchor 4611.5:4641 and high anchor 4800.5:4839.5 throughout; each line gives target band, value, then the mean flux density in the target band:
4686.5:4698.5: 0.6 angstrom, 2.12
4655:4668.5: 0.7 angstrom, 2.15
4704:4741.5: 0.0 angstrom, 2.19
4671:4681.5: -0.1 angstrom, 2.28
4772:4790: 0.3 angstrom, 2.09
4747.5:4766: 0.6 angstrom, 2.08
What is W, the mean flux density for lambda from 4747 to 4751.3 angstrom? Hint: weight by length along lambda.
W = 2.26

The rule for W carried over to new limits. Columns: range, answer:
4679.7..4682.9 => 2.28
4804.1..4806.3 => 1.97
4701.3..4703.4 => 2.26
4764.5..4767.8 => 2.19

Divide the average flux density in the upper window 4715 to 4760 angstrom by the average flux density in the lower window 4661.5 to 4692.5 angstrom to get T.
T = 1.0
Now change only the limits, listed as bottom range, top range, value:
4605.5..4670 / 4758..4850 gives 0.95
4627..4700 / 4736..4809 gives 0.98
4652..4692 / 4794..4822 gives 0.94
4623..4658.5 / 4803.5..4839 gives 0.97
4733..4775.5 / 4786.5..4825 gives 0.96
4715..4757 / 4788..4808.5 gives 0.94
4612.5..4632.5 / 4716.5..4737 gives 0.92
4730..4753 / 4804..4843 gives 0.94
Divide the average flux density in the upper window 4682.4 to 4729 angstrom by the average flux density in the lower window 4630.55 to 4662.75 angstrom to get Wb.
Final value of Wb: 1.07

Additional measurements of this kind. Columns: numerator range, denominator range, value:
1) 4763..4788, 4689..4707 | 0.98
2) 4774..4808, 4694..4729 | 0.94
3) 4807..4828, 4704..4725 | 0.93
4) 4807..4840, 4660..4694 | 0.94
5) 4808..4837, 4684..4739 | 0.94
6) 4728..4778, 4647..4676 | 1.01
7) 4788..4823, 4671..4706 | 0.93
